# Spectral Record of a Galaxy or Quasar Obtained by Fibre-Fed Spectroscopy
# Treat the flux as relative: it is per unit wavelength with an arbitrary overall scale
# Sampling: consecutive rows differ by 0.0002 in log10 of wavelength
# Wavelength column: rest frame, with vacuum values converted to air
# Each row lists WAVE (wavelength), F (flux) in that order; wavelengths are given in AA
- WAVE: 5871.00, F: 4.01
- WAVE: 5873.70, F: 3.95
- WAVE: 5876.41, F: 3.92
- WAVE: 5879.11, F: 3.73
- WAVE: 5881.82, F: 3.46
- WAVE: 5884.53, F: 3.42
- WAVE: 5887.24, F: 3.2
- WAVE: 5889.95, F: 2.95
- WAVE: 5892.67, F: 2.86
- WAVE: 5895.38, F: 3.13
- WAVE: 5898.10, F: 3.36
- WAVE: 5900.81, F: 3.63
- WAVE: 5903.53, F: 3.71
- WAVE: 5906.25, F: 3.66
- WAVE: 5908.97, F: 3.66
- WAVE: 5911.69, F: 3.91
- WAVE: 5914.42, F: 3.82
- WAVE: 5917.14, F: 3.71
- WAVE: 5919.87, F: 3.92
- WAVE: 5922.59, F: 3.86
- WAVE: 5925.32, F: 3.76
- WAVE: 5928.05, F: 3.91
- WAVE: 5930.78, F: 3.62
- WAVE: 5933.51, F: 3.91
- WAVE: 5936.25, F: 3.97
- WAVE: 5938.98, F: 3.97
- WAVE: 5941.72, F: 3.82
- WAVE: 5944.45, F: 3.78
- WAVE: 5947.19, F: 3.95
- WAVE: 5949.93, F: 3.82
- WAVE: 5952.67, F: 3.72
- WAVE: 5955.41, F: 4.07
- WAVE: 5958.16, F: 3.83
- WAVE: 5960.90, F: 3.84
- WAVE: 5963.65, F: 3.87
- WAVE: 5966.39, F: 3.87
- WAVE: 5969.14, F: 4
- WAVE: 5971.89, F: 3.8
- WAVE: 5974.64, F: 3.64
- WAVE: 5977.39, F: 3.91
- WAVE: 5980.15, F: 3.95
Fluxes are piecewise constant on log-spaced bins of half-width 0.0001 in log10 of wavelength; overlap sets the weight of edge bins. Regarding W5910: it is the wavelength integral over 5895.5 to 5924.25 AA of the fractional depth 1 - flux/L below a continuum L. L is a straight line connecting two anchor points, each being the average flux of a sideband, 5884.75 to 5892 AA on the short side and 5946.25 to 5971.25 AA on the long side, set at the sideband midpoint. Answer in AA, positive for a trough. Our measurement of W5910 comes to -3.0 AA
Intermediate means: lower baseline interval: 3.11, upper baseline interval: 3.88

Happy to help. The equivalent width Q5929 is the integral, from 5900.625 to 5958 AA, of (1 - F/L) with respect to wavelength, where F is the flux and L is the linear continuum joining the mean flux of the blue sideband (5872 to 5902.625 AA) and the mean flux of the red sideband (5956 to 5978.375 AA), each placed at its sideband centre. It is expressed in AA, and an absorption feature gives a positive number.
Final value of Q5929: -2.7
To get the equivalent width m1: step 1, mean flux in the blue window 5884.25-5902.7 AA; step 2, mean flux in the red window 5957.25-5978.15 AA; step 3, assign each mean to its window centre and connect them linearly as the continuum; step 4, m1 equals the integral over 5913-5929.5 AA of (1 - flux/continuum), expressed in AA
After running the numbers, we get -1.8 AA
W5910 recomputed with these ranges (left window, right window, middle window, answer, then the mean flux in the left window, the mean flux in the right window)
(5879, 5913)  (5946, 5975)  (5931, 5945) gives -0.62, 3.43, 3.86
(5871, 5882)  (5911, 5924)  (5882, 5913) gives 3.44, 3.83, 3.84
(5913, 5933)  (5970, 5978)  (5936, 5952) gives -0.31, 3.8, 3.79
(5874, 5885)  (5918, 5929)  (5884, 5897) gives 2.18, 3.68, 3.85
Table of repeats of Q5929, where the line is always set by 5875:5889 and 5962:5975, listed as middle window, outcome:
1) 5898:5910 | -0.1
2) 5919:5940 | -0.9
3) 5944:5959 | -0.3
